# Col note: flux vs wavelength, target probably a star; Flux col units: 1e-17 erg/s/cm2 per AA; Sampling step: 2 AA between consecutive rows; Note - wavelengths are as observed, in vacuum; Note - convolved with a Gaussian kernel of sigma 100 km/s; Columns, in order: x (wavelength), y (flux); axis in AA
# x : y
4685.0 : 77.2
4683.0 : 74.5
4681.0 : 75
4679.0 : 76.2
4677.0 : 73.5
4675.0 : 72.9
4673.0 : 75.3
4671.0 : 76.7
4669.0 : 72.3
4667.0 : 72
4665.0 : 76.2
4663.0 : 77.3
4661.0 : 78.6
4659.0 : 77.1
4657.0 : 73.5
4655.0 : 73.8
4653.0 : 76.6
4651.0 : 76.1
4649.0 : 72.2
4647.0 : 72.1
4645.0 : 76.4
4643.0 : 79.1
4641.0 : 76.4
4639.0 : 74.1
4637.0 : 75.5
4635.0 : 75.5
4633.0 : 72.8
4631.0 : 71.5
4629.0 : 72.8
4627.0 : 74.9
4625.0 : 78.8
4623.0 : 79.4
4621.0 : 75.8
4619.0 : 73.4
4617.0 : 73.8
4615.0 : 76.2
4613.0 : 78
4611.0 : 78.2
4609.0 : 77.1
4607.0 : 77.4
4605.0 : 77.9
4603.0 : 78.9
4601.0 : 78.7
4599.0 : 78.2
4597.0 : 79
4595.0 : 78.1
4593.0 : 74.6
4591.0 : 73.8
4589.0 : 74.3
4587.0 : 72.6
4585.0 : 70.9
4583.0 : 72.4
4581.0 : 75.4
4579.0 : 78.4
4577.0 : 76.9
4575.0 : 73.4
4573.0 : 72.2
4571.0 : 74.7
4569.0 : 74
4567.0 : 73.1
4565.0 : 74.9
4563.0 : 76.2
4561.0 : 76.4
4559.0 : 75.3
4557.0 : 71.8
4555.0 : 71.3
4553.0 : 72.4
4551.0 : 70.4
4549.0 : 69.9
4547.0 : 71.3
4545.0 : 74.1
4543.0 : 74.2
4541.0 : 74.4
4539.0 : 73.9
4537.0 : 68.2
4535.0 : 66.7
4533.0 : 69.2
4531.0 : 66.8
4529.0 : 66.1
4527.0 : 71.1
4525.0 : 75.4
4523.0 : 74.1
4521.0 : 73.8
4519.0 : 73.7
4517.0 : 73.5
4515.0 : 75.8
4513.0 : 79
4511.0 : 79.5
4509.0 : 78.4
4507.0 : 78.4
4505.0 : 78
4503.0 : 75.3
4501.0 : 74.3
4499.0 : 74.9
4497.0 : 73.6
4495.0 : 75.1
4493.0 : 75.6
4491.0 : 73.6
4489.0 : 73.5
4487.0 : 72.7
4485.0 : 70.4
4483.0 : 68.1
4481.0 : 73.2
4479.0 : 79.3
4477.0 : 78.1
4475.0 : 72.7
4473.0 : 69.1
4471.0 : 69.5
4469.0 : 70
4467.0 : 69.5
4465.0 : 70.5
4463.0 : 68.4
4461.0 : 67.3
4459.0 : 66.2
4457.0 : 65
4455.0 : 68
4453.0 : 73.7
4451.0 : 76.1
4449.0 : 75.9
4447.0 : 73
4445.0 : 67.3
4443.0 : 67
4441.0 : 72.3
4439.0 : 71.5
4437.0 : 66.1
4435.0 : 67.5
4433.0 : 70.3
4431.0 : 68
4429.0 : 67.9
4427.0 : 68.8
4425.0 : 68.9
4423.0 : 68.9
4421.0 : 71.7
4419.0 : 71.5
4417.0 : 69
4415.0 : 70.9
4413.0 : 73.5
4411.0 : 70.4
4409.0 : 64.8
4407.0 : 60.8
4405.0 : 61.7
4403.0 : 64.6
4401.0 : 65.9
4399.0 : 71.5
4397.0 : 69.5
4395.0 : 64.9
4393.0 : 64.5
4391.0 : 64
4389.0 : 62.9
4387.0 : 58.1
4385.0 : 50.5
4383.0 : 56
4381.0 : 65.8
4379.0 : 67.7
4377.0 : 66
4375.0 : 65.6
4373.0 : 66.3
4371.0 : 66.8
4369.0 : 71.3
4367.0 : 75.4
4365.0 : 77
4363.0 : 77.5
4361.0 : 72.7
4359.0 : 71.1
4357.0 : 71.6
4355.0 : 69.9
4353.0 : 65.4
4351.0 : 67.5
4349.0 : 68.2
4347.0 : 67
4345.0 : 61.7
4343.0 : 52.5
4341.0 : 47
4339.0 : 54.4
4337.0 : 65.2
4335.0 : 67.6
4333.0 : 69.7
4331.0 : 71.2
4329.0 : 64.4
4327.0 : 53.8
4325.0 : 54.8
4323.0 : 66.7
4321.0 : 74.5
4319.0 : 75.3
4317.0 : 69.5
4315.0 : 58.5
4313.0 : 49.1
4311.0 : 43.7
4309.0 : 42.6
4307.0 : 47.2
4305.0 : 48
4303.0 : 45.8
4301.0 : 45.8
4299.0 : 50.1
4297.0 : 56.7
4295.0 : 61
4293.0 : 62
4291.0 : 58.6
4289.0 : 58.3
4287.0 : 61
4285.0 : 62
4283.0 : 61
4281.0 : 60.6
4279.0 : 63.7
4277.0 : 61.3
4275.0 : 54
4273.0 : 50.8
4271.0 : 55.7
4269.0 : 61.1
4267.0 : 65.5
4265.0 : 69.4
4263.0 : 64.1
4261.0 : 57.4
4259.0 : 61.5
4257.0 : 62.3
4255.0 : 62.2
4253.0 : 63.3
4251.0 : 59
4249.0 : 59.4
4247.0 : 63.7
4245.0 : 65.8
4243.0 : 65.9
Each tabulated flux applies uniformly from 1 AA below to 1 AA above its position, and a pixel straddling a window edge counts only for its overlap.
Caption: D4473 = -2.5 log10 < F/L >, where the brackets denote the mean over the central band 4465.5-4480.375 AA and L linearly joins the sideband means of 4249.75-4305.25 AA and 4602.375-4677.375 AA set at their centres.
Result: -0.073 mag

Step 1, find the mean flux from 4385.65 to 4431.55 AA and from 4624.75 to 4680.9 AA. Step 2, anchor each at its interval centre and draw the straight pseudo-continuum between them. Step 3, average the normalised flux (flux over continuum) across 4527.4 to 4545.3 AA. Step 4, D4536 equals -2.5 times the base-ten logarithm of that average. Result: 0.01 mag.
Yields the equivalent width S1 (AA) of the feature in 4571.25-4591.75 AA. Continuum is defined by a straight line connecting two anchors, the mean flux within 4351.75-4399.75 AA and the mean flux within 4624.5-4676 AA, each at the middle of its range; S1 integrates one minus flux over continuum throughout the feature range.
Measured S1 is -0.3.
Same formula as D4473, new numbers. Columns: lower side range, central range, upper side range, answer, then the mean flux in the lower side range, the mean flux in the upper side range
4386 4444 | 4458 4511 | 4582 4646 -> -0.04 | 67.5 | 75.8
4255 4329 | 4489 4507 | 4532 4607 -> -0.08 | 58.3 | 74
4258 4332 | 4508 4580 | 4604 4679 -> -0.04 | 58.6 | 75.4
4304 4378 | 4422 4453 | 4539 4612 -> -0.03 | 63.7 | 74.8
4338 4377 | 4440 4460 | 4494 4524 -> 0.03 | 66.8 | 75.8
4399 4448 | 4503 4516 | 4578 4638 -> -0.09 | 68.5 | 75.8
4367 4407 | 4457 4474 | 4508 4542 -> 0.01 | 64.6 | 72.9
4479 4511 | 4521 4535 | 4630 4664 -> 0.07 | 74.7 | 75.2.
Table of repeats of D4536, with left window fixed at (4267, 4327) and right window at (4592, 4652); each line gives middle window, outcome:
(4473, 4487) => -0.08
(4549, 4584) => -0.02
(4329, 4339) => -0.12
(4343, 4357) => -0.10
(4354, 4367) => -0.20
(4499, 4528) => -0.09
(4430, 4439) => -0.05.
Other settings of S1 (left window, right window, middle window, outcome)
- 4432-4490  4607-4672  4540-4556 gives 0.2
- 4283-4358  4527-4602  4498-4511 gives -1.3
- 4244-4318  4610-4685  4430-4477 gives -2.8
